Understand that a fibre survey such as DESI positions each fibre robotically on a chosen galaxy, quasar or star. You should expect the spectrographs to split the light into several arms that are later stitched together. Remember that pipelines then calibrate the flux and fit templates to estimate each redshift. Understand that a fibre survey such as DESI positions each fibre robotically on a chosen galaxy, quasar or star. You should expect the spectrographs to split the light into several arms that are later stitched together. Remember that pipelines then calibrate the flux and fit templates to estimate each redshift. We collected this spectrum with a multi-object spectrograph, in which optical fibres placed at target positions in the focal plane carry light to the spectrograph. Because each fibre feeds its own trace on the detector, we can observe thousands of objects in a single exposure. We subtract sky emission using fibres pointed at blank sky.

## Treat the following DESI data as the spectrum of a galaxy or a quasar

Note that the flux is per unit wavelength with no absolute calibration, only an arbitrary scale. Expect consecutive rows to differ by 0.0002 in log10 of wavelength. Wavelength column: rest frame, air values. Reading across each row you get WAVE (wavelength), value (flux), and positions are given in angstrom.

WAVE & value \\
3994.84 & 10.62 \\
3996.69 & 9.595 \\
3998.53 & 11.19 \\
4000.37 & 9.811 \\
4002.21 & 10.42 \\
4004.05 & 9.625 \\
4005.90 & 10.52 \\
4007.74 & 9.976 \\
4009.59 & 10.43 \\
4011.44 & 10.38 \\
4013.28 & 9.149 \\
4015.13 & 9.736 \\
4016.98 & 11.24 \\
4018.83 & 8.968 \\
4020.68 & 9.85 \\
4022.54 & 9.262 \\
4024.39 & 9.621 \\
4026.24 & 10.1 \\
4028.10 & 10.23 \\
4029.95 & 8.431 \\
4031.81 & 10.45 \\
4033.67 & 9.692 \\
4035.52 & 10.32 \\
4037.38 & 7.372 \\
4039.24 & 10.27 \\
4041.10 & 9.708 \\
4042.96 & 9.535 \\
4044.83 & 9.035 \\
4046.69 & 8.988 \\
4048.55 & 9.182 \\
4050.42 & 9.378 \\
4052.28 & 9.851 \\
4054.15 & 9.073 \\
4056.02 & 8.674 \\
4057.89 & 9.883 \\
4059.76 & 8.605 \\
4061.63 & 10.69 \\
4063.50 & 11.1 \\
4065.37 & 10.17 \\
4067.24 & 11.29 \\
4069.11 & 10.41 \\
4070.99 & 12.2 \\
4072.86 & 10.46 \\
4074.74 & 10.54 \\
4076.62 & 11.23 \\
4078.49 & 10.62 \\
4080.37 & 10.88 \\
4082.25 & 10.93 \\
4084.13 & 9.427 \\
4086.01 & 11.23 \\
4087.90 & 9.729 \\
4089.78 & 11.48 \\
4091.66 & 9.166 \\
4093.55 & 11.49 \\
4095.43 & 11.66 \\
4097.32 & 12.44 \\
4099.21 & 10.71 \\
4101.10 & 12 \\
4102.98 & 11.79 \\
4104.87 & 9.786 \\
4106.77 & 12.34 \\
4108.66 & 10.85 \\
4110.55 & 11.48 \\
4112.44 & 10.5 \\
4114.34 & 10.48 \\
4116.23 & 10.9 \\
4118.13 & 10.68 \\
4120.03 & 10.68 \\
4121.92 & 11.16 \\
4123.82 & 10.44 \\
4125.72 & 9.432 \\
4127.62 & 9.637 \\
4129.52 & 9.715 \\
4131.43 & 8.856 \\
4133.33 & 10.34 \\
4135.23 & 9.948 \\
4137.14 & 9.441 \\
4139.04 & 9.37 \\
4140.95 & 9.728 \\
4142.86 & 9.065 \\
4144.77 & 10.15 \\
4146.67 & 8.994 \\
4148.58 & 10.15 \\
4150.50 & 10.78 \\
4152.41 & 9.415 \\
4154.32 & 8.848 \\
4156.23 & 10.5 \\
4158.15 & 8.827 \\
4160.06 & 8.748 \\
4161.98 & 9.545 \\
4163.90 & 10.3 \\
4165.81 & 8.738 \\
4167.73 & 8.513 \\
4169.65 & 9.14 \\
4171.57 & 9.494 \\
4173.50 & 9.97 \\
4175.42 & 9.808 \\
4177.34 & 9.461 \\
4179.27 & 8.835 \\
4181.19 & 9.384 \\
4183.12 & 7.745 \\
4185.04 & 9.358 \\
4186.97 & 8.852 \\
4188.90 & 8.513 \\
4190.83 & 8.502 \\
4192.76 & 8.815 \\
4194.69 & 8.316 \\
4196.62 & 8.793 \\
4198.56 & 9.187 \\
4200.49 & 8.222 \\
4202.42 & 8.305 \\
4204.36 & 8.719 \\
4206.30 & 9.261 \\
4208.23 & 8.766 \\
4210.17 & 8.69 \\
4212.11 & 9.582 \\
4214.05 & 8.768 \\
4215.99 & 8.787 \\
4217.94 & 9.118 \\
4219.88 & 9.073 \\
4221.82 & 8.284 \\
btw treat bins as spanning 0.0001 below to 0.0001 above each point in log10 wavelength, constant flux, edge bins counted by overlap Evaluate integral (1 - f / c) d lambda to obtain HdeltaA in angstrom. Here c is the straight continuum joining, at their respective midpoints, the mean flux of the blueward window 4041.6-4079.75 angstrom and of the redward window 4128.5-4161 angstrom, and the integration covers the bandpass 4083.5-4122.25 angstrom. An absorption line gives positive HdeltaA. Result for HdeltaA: -4.5 angstrom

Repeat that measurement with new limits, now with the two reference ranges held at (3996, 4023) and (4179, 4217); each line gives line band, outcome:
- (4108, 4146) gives -3.6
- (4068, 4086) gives -2.3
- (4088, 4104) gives -3.1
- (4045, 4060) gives 0.8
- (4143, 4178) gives -1.9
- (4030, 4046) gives 0.6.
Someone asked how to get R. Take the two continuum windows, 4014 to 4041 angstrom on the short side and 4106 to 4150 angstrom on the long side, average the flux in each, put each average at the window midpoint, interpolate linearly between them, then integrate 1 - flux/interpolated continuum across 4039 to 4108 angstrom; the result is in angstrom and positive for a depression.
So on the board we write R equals -3.6 angstrom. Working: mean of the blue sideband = 9.68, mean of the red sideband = 10.2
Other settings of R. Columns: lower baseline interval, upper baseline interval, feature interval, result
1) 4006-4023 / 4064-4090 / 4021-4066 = 3.23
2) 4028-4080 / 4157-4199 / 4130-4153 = -0.97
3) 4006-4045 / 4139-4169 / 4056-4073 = -1.37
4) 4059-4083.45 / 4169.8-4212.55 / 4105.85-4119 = -1.22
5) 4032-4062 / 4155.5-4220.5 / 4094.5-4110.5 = -3.82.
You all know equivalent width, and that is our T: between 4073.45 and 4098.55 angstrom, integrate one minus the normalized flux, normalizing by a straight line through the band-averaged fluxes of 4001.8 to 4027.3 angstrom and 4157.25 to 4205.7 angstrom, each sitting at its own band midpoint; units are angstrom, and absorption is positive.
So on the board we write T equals -3.44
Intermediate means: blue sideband 9.94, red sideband 8.96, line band 10.8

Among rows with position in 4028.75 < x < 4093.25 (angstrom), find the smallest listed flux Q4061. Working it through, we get 7.372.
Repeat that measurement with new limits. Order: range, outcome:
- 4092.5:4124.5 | 9.786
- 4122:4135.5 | 8.856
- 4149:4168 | 8.513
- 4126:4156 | 8.848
